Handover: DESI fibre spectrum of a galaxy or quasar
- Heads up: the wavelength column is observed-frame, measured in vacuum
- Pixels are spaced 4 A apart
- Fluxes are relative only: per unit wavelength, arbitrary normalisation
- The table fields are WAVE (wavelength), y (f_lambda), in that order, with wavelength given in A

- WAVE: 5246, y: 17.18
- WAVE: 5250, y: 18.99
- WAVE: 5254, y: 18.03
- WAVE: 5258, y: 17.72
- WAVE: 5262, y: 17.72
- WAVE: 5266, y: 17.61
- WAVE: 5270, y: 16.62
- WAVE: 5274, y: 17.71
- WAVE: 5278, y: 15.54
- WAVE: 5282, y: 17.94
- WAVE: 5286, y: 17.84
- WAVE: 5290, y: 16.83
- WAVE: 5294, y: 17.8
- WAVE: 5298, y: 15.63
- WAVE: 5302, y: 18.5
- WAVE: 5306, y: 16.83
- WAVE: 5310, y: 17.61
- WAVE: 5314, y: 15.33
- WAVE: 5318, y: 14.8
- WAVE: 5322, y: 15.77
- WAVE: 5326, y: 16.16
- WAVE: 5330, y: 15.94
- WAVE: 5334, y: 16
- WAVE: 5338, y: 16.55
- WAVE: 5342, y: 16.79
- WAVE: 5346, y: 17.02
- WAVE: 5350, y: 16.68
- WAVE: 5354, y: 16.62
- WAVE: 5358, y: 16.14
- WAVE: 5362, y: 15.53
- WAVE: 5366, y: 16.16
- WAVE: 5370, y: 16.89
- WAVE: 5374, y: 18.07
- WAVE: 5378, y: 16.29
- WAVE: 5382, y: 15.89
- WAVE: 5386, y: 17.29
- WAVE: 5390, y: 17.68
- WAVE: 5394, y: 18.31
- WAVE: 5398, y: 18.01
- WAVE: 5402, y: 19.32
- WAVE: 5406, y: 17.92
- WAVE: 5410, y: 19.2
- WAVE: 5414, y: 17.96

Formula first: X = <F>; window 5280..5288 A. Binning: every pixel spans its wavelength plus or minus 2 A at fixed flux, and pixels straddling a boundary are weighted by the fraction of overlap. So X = 17.9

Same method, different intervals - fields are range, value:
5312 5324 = 15.3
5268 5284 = 17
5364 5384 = 16.7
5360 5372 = 16.2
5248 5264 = 18.1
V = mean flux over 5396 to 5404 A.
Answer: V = 18.7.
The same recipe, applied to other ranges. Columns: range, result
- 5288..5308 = 17.1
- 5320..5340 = 16.1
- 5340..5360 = 16.6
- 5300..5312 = 17.6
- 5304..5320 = 16.1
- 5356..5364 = 15.8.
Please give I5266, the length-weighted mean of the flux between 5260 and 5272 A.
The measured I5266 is 17.3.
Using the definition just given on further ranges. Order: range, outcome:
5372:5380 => 17.2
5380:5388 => 16.6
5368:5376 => 17.5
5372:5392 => 17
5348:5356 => 16.6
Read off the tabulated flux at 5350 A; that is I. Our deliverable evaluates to 16.68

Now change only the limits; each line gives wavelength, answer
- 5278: 15.54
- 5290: 16.83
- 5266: 17.61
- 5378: 16.29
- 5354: 16.62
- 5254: 18.03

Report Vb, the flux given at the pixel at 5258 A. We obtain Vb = 17.72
